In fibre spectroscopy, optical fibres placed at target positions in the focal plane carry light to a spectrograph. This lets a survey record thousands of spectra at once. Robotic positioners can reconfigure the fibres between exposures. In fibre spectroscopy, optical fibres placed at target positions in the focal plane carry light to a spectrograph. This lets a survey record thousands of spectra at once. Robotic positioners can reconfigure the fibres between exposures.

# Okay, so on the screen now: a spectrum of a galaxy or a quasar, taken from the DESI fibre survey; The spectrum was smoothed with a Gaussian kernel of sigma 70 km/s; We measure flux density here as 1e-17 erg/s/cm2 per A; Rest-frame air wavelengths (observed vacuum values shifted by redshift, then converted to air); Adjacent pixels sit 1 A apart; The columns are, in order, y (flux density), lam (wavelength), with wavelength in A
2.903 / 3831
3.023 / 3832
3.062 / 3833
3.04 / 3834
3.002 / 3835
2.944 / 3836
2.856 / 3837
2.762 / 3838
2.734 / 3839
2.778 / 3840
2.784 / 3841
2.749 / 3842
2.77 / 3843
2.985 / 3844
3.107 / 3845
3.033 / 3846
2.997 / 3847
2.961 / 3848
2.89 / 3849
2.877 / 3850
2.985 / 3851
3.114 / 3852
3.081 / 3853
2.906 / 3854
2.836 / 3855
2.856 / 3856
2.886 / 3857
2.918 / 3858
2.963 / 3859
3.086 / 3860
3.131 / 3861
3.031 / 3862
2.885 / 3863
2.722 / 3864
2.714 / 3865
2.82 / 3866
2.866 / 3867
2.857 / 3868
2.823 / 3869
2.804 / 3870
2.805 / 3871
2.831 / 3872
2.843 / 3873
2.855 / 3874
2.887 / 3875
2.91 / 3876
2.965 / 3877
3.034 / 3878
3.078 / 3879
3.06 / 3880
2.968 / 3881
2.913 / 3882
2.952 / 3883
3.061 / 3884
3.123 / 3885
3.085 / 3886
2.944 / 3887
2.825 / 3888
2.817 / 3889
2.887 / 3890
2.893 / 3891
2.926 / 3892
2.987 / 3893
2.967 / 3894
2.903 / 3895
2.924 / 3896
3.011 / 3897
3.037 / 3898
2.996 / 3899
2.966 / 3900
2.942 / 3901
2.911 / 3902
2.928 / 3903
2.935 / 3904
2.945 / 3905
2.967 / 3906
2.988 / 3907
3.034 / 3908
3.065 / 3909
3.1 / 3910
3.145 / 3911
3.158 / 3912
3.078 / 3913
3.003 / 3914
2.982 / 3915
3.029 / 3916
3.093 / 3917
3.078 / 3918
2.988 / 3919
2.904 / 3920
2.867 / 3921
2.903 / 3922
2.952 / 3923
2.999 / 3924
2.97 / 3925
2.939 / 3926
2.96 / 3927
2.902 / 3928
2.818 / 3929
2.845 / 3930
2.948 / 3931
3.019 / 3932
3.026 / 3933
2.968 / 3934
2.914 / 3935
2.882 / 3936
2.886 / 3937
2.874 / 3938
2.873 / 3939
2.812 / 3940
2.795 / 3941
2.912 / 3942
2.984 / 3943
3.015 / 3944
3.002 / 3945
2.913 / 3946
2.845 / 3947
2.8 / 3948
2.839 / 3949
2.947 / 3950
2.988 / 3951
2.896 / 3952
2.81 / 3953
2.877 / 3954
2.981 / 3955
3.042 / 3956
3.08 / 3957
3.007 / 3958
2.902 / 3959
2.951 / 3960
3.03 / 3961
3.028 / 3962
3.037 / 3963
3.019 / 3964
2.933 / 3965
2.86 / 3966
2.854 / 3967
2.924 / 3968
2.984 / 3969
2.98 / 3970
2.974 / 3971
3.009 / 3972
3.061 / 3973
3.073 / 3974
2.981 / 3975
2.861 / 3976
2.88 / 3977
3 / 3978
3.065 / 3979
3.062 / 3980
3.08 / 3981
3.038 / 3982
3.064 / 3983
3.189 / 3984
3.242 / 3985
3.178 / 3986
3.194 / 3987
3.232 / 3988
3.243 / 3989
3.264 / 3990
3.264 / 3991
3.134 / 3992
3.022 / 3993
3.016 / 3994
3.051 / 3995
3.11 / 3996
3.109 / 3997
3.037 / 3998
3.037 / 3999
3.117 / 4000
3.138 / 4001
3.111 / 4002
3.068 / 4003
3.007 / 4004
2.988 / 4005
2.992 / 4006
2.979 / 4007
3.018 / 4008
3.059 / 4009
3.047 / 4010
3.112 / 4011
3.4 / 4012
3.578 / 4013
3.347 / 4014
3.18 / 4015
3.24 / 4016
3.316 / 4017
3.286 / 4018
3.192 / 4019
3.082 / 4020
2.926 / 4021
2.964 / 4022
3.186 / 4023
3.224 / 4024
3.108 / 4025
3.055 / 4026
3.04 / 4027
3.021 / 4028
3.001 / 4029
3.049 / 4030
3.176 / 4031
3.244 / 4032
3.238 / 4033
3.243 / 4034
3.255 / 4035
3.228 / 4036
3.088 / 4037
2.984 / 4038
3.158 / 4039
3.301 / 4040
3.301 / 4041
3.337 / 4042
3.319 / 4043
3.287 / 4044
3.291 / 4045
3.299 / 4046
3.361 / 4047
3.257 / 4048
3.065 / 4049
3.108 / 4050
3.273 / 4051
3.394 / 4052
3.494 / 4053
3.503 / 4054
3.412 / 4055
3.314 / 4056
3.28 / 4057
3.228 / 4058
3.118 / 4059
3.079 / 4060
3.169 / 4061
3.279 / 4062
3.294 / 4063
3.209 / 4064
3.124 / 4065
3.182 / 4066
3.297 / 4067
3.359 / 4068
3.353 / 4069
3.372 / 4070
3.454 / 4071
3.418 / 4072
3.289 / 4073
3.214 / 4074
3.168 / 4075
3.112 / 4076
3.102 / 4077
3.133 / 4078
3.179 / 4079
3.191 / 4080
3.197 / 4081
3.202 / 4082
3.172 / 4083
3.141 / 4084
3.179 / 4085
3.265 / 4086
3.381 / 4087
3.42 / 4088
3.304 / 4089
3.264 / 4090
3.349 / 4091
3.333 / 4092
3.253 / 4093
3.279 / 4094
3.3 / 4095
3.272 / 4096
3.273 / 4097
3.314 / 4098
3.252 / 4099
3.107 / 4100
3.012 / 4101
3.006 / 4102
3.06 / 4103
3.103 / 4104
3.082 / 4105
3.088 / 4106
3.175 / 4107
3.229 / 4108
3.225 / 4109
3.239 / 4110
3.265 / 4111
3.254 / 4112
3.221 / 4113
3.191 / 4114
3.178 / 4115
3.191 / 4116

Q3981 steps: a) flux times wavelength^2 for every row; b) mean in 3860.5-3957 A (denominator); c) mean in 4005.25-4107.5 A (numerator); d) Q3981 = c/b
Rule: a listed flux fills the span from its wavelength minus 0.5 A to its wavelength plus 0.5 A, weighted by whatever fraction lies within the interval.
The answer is 1.18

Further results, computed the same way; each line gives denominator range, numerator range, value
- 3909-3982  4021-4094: 1.15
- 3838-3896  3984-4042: 1.16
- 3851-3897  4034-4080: 1.22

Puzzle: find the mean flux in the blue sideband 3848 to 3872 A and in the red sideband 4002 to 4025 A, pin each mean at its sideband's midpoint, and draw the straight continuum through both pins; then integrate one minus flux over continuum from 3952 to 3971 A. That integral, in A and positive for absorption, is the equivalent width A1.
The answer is 0.6 A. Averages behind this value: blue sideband 2.91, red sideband 3.14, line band 2.96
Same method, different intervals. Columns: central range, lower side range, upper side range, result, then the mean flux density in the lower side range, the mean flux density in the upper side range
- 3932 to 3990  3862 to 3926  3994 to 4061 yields 1.6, 2.95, 3.18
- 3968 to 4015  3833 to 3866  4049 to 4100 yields 0.6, 2.92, 3.26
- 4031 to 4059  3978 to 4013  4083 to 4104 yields -0.8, 3.11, 3.23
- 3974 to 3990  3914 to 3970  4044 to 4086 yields -0.3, 2.94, 3.25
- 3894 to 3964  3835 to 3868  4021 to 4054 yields 1.6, 2.91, 3.2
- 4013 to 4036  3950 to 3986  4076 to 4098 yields -0.4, 3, 3.25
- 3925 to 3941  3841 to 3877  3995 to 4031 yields 0.5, 2.91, 3.12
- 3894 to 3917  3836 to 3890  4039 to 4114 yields -0.2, 2.92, 3.24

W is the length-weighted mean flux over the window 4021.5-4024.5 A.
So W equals 3.12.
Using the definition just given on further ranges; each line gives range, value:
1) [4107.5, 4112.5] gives 3.24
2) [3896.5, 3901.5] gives 2.99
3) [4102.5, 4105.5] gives 3.08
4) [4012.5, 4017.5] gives 3.33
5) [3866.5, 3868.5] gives 2.86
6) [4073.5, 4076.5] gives 3.16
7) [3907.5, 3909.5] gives 3.05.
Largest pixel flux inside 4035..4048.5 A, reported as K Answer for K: 3.361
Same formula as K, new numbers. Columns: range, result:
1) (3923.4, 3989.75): 3.243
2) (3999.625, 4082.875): 3.578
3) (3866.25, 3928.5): 3.158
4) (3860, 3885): 3.131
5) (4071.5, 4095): 3.42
